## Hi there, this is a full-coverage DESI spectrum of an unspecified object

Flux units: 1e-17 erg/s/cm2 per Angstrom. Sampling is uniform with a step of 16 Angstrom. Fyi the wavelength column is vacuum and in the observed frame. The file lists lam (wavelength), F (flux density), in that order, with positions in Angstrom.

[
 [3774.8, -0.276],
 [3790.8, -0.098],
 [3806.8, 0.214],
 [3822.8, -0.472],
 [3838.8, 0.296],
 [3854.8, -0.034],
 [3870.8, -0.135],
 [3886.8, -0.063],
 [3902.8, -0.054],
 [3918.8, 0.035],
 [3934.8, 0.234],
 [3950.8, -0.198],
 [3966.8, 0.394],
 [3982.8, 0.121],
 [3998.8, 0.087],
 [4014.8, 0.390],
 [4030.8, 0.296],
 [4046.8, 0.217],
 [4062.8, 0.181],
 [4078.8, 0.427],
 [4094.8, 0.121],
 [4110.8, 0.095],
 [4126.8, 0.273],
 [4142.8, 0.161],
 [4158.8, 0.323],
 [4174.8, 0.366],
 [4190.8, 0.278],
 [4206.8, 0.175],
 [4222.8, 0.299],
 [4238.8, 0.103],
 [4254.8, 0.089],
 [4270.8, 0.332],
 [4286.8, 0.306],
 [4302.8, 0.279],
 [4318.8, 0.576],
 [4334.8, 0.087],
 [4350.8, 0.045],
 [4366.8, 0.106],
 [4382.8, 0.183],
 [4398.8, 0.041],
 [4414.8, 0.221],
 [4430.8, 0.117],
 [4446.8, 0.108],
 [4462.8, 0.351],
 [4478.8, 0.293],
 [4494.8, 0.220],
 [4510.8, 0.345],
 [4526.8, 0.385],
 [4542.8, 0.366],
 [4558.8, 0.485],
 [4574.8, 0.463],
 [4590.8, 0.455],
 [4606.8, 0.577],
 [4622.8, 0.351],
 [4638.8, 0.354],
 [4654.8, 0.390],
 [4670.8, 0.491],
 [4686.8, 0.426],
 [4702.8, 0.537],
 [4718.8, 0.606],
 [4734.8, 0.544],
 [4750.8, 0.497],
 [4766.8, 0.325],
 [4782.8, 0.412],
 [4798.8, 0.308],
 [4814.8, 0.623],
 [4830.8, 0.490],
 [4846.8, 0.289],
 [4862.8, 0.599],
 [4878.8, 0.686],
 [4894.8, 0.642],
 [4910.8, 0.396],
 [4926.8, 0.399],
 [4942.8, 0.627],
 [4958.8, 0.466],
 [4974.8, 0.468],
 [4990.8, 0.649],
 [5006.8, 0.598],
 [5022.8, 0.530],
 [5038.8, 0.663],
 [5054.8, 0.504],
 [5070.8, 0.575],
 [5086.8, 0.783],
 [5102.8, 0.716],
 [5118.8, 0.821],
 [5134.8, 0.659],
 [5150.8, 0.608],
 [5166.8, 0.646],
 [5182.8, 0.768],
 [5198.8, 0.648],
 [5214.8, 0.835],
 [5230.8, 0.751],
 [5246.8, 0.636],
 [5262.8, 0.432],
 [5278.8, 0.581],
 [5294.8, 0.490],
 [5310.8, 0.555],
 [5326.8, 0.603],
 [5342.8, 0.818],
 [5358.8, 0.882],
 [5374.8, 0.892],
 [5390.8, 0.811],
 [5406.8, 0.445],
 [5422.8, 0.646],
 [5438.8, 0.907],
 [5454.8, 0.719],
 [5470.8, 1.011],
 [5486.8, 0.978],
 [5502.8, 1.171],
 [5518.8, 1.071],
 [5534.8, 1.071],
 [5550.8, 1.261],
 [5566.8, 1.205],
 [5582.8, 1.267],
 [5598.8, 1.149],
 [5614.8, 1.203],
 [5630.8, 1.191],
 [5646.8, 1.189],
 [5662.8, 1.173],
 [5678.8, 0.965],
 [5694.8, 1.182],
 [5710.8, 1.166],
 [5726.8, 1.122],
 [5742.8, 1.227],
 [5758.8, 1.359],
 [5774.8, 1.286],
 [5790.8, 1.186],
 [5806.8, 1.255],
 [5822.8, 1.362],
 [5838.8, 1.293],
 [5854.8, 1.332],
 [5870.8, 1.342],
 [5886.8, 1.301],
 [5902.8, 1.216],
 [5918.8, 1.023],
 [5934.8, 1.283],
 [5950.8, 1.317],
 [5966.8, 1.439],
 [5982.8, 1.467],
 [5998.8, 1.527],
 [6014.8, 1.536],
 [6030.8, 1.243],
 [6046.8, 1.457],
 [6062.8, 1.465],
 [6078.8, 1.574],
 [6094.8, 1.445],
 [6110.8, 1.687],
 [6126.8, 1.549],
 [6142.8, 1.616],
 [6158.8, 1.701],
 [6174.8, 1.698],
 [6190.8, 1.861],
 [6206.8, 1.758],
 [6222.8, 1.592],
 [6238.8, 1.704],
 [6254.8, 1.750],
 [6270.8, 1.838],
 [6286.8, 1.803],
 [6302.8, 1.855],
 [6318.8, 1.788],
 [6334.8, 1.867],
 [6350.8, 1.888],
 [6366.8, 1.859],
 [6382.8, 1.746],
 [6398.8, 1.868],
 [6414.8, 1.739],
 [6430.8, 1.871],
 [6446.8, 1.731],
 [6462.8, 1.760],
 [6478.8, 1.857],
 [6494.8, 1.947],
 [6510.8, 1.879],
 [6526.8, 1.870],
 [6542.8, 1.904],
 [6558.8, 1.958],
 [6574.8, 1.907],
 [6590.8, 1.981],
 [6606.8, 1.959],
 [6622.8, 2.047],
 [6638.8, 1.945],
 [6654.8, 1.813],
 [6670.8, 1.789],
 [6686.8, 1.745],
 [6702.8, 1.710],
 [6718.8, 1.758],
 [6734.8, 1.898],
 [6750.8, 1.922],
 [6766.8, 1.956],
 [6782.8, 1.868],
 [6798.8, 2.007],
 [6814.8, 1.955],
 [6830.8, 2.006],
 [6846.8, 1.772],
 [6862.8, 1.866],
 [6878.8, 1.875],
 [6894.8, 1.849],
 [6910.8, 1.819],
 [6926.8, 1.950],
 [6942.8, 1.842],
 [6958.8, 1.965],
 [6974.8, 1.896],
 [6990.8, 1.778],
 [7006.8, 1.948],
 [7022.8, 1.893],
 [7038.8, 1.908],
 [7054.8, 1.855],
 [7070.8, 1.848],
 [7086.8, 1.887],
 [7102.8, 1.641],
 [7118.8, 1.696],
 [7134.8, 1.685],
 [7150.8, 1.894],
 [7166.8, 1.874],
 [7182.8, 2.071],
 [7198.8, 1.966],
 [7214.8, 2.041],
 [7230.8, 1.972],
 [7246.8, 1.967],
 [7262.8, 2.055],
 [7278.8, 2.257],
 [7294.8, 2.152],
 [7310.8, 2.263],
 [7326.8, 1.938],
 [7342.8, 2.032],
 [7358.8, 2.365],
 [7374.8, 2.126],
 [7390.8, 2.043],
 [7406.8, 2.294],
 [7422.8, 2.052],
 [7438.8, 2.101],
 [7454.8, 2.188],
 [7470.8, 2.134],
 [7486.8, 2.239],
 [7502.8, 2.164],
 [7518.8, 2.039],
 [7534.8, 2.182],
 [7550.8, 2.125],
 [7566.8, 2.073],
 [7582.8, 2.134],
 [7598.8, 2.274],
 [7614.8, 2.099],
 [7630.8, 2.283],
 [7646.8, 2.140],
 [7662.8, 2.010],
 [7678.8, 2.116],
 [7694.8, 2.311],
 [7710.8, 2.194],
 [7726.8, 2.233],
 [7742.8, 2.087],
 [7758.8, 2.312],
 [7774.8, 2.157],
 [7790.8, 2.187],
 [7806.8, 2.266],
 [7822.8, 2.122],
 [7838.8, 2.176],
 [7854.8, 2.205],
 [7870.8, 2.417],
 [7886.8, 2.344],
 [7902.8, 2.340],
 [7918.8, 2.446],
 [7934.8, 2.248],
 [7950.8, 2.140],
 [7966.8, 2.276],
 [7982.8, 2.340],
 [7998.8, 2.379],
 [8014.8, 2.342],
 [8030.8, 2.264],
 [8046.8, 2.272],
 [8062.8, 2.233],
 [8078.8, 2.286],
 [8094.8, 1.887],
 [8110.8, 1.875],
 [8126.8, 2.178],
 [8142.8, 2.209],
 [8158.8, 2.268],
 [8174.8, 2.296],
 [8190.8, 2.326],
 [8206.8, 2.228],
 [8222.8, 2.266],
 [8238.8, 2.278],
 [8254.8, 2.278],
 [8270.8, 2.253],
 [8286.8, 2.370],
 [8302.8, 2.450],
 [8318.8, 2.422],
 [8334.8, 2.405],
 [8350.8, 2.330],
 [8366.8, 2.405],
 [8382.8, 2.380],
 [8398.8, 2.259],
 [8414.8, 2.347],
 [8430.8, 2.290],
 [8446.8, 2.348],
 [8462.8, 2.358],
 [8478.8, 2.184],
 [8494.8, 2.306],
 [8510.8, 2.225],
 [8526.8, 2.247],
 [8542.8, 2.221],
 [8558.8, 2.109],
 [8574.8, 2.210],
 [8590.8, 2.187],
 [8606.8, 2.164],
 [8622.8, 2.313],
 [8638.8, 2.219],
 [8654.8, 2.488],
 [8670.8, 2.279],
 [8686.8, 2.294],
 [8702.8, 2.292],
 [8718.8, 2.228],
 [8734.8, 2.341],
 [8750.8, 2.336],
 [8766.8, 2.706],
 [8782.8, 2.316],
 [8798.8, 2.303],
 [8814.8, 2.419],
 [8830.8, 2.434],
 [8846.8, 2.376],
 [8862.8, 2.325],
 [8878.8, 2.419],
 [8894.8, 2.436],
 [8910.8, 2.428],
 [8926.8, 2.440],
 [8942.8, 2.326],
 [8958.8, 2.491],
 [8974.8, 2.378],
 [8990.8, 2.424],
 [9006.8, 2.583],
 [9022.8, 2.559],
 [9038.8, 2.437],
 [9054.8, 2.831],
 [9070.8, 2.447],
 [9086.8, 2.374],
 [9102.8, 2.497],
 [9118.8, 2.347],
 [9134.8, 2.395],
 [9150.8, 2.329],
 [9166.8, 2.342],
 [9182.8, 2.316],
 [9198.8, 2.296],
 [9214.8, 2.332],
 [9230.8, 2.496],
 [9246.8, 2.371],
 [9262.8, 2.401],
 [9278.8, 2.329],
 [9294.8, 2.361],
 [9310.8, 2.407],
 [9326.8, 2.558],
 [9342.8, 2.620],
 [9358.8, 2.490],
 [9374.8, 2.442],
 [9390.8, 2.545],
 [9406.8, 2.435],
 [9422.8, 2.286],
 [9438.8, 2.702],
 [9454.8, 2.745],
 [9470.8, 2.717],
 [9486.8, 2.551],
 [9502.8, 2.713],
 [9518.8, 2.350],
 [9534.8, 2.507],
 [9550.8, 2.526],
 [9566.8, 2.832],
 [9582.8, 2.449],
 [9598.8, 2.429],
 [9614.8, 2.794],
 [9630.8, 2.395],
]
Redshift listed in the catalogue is 0.375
